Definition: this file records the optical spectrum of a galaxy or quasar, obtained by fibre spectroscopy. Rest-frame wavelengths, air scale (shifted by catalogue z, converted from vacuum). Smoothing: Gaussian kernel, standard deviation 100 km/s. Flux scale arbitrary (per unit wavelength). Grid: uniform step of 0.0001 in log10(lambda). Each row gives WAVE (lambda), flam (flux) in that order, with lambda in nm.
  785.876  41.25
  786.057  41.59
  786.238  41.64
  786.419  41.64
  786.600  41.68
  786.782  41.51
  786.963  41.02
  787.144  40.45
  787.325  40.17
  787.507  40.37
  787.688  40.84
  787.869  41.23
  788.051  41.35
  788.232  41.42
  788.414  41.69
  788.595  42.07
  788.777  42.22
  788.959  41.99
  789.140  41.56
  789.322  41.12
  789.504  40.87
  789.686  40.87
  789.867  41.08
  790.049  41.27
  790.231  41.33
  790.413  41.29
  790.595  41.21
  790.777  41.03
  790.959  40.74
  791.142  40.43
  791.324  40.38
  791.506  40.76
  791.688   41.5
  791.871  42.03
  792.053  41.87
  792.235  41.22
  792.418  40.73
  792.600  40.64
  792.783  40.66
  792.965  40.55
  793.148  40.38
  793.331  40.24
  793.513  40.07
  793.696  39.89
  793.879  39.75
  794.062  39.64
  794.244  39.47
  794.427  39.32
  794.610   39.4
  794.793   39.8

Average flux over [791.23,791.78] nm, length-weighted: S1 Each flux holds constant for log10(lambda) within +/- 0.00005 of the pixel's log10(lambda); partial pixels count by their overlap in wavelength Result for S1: 40.9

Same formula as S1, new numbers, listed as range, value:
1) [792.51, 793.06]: 40.6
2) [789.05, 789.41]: 41.3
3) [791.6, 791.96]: 41.7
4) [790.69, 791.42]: 40.6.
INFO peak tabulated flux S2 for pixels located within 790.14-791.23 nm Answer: 41.33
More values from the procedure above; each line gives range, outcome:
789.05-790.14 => 41.56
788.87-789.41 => 41.99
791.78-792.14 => 42.03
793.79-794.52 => 39.75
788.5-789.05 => 42.22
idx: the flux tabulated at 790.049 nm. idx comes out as 41.27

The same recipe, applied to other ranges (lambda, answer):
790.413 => 41.29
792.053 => 41.87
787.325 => 40.17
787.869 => 41.23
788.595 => 42.07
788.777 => 42.22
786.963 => 41.02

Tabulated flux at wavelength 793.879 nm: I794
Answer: 39.75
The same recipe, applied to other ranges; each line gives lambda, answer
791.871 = 42.03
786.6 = 41.68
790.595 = 41.21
